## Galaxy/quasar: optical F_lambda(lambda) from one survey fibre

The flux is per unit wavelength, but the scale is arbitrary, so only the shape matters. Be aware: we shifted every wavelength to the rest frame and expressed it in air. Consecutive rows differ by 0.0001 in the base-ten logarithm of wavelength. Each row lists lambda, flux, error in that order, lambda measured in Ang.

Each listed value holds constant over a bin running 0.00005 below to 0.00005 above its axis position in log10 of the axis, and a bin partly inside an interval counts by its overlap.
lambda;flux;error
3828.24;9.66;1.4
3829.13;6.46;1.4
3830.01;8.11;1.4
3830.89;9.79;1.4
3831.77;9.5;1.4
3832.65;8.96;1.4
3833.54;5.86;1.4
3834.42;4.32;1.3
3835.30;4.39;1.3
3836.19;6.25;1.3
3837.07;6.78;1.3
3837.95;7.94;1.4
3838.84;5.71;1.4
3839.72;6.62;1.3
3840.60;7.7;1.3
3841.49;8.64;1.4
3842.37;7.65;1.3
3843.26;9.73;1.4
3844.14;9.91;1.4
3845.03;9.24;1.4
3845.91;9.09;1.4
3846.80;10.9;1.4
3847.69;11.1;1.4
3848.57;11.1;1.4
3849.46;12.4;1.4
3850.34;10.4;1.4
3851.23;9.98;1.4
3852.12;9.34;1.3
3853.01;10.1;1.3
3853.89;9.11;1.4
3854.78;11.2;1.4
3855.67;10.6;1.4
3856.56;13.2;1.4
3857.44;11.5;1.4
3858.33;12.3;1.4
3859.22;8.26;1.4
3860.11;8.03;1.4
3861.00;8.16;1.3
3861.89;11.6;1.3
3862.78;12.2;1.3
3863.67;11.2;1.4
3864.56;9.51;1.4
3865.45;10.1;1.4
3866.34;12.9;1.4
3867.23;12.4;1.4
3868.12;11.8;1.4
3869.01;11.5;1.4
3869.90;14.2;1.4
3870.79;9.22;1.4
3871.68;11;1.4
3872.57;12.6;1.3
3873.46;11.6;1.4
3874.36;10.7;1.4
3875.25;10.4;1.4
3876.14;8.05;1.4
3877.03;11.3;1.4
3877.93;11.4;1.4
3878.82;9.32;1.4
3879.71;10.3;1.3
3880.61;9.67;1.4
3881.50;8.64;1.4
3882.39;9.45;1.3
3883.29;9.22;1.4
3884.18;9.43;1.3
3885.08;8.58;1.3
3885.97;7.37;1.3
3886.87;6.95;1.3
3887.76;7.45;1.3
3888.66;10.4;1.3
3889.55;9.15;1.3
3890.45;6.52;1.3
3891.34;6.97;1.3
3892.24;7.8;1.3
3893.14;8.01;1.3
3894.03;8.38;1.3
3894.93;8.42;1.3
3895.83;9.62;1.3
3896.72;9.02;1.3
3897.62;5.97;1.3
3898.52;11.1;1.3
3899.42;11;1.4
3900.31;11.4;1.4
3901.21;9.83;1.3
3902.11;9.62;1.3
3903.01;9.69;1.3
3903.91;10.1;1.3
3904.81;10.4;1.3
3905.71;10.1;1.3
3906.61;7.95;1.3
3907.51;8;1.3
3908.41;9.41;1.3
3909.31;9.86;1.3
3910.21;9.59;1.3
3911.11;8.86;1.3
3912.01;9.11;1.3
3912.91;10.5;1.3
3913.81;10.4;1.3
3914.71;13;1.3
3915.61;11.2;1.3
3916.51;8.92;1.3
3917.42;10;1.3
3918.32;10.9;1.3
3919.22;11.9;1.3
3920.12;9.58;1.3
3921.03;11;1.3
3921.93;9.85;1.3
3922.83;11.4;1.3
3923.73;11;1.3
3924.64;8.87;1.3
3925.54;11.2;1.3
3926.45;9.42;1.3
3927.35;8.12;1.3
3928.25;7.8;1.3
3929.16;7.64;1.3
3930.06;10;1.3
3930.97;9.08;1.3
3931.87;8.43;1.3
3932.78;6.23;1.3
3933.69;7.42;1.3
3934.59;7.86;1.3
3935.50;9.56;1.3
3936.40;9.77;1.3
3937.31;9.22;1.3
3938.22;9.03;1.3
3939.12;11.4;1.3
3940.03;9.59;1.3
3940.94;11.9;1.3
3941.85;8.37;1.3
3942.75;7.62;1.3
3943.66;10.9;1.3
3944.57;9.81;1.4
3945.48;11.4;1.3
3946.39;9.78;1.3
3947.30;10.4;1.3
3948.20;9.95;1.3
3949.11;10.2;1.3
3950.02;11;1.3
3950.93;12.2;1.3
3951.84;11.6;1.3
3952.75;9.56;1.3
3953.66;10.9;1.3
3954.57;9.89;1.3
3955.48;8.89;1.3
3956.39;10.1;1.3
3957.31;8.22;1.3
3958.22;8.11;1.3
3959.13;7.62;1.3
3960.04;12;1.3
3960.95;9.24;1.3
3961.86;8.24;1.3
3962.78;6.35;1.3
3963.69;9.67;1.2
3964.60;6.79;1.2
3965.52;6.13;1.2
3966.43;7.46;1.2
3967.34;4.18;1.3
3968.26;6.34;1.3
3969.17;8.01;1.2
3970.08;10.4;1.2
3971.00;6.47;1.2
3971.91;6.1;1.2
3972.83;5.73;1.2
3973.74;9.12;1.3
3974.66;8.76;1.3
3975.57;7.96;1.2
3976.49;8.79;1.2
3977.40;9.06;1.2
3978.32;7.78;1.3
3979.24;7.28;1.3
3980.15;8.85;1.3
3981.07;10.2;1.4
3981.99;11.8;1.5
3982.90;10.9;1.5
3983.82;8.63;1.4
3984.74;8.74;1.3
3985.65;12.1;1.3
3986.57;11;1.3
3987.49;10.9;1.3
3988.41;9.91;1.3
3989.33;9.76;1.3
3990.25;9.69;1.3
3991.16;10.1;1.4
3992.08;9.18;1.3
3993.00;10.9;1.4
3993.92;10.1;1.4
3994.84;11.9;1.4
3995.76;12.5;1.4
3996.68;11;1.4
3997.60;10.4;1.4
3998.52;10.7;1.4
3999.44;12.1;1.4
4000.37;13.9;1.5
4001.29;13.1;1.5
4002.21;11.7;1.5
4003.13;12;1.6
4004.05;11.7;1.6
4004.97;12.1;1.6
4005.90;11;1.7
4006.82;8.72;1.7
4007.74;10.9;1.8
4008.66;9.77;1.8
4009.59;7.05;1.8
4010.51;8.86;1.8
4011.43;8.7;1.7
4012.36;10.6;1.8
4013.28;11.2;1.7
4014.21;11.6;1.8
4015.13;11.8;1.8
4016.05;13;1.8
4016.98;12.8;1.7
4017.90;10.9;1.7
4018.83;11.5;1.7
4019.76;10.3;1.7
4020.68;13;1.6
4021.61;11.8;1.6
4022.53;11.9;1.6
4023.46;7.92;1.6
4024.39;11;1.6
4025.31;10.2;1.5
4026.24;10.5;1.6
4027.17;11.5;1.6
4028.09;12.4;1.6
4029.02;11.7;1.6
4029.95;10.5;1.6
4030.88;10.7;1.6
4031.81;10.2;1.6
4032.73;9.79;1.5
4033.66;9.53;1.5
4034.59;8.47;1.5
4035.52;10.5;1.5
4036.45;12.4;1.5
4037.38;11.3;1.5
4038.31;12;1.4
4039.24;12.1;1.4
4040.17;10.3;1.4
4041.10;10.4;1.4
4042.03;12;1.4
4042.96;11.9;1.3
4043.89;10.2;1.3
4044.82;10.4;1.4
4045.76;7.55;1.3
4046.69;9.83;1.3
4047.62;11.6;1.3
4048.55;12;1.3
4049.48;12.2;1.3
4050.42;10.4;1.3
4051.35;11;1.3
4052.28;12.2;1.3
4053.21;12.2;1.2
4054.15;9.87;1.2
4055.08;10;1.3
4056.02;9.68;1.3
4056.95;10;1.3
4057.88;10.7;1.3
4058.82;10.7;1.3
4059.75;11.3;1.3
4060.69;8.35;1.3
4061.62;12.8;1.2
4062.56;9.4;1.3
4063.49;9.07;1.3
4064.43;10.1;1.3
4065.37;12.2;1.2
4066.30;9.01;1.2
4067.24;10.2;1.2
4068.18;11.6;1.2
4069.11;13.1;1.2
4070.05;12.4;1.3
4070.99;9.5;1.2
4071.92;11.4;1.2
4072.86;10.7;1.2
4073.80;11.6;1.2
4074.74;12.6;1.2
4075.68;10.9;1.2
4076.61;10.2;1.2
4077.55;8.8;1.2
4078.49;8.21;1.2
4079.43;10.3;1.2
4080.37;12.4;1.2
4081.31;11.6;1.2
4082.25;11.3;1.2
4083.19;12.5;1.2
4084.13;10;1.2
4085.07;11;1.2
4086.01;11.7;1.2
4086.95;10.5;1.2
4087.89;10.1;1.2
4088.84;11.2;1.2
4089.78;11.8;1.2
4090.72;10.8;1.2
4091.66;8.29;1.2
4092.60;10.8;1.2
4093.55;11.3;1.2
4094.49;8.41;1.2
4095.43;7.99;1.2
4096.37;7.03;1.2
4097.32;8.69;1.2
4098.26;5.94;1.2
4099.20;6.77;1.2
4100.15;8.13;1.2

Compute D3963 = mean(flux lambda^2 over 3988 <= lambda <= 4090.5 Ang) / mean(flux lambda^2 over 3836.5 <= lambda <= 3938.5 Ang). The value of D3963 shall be 1.21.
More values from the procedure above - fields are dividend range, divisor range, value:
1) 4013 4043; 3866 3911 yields 1.24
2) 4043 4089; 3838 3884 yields 1.17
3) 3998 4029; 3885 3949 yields 1.24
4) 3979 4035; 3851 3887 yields 1.11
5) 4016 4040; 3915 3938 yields 1.23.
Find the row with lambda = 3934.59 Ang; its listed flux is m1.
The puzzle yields 7.86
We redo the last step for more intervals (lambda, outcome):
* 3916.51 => 8.92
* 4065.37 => 12.2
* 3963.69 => 9.67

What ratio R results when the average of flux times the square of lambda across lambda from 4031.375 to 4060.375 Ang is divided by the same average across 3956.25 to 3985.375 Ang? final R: 1.34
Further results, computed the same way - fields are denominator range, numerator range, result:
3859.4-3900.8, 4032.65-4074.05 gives 1.20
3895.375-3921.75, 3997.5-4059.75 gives 1.17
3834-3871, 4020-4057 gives 1.22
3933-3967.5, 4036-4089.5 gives 1.24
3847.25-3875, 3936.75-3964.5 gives 0.93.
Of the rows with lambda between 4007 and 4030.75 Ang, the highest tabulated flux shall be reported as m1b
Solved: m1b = 13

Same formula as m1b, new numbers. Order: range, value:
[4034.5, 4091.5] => 13.1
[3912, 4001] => 13.9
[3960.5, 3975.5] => 10.4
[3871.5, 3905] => 12.6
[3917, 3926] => 11.9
